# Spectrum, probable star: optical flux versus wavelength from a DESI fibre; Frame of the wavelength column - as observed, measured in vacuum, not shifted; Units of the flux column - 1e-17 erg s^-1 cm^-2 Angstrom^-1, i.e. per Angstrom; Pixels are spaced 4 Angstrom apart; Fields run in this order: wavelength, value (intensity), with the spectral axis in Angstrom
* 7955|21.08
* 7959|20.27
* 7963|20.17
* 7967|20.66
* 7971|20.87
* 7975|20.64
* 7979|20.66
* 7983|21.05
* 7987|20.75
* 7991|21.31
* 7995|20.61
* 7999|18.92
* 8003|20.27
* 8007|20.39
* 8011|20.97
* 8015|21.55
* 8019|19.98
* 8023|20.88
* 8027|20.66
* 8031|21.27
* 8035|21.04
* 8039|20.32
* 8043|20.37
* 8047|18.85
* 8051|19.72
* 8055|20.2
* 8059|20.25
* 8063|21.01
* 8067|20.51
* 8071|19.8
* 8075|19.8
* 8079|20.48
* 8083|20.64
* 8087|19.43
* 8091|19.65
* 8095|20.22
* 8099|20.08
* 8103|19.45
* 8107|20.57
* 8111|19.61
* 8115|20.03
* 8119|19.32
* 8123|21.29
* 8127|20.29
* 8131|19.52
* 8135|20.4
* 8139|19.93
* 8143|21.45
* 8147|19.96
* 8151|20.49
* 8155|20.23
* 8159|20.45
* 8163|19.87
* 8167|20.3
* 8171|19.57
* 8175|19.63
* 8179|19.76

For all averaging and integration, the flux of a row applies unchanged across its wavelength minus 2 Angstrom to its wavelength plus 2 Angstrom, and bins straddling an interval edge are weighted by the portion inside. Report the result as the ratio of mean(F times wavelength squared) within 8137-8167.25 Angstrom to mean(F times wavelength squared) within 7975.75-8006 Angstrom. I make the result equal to 1.0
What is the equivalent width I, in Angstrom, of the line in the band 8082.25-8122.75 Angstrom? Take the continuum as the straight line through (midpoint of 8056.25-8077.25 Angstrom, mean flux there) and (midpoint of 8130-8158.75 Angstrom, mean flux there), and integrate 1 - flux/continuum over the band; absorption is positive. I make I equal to 0.7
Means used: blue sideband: 20.3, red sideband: 20.3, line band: 19.9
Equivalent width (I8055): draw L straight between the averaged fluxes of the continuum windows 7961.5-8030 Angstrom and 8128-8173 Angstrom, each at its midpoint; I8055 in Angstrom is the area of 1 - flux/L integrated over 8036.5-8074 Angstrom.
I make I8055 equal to 0.6 Angstrom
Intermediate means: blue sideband 20.6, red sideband 20.2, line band 20.1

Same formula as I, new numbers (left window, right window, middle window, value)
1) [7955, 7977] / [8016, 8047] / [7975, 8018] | -0.1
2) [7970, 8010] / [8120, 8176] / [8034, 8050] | 0.3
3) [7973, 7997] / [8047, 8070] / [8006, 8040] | -0.5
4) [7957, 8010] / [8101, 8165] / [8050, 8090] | 0.3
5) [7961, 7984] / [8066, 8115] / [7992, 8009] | 0.3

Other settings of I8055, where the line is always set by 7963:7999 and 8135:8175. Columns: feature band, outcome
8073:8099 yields 0.5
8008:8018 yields -0.2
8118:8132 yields 0.1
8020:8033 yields -0.2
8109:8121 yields 0.4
